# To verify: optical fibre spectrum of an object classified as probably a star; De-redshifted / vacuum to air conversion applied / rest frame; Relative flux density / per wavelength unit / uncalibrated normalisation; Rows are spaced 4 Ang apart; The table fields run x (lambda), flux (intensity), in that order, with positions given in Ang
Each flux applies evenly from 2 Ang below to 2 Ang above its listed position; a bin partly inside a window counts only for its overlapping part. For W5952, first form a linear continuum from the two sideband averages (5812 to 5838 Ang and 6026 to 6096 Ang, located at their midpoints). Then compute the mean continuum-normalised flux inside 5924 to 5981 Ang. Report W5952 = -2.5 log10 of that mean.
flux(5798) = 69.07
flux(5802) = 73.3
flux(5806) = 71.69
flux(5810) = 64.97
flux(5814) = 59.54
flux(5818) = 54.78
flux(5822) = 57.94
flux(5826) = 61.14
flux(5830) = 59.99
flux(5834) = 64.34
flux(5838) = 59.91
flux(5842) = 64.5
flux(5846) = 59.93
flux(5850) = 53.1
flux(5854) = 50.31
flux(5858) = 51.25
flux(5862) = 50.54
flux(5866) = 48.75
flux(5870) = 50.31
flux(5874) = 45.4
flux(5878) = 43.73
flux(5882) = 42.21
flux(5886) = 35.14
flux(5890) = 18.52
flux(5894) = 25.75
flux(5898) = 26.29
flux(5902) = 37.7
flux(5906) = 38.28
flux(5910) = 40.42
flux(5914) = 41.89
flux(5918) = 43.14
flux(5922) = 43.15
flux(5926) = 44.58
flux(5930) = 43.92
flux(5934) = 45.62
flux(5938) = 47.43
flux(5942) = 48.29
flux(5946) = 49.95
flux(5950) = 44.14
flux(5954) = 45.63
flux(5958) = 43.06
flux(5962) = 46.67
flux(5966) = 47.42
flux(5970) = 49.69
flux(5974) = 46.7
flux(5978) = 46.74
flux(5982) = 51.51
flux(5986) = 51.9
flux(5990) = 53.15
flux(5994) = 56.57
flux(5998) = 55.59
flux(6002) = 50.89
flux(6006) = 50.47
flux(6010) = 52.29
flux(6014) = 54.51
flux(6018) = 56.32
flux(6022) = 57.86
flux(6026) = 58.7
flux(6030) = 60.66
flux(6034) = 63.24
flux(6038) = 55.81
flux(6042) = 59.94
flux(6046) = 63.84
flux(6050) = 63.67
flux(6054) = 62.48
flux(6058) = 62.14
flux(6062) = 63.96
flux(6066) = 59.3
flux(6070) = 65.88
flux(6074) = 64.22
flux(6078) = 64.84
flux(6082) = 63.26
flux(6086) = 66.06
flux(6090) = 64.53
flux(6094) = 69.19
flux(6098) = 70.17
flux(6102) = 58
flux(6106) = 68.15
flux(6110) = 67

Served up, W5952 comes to 0.30 mag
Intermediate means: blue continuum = 59.6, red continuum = 63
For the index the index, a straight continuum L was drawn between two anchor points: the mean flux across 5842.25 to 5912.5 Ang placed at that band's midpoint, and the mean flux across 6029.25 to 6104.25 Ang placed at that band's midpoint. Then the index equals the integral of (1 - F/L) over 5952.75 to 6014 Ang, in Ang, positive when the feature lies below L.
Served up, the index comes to 4.7 Ang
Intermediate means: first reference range 42.8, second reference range 63.3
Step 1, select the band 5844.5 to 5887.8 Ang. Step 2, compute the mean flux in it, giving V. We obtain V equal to 48.2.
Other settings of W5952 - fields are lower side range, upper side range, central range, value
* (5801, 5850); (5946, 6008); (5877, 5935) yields 0.41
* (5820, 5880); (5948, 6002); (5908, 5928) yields 0.21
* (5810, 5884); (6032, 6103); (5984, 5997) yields 0.12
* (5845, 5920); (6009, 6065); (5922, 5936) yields 0.07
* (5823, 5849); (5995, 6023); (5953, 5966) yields 0.23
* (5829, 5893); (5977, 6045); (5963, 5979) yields 0.13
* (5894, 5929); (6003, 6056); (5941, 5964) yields -0.02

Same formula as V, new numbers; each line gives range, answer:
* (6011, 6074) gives 60.5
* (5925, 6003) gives 48.5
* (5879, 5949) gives 39.7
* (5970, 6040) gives 54.2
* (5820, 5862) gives 57.9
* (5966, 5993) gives 50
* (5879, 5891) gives 34.1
